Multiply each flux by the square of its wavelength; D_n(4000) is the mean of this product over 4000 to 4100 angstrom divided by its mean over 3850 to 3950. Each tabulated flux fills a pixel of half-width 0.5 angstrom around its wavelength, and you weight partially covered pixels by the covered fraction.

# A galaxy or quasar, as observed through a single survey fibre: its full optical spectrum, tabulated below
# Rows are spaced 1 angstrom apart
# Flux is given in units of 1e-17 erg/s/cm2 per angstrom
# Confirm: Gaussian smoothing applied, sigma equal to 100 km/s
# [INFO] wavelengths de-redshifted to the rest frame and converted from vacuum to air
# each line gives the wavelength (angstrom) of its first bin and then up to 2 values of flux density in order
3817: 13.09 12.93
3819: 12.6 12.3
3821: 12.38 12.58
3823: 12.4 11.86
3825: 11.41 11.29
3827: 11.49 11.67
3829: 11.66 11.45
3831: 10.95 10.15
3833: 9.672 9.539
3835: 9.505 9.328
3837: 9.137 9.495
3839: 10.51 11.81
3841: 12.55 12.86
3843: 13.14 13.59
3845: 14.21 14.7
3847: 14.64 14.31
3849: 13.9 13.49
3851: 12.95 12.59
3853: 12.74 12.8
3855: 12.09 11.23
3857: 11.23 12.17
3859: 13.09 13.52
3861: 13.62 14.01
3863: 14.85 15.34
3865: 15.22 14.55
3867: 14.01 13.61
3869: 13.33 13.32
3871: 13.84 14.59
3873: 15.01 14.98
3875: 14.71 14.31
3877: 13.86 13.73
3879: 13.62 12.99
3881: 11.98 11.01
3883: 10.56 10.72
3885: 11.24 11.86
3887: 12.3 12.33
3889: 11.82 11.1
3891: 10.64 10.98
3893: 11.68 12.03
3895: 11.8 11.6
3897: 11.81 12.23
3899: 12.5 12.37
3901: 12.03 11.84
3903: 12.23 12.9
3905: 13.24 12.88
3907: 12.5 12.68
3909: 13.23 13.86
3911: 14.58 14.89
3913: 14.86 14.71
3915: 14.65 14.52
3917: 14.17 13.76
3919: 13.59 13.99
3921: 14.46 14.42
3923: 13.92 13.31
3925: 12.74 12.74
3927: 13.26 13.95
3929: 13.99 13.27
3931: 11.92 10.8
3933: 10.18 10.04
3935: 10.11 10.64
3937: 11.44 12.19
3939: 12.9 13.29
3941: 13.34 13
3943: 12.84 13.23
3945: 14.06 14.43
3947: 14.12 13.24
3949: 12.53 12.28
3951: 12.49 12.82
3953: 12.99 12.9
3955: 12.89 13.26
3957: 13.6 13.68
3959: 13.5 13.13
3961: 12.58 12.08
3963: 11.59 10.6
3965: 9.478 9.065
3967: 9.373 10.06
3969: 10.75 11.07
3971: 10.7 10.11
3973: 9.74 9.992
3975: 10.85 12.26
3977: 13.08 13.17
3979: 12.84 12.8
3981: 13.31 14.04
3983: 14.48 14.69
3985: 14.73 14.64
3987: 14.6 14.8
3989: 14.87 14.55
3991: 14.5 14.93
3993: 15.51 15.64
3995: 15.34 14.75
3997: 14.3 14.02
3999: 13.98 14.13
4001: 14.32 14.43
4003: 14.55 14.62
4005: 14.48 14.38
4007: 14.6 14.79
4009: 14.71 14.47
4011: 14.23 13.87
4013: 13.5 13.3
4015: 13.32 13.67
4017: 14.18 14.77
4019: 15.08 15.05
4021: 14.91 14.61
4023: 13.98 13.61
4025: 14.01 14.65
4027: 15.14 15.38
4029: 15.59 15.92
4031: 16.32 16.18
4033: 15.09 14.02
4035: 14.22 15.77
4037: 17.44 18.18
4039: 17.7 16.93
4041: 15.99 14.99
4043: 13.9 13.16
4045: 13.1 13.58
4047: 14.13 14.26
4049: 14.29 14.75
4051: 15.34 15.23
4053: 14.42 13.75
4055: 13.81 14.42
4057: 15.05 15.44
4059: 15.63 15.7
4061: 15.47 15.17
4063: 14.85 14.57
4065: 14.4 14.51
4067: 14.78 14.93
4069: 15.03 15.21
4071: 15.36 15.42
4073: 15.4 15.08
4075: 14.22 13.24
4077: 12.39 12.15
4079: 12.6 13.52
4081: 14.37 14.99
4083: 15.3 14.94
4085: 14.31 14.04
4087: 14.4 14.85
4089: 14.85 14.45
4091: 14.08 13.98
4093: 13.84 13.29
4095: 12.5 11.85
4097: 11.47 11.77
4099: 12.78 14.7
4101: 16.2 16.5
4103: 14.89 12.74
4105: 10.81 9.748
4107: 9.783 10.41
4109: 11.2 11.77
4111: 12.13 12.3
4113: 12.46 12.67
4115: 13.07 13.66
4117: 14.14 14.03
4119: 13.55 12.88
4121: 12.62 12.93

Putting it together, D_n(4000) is 1.21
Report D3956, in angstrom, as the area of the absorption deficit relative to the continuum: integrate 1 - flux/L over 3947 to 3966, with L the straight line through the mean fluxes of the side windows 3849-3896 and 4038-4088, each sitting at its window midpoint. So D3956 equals 1.6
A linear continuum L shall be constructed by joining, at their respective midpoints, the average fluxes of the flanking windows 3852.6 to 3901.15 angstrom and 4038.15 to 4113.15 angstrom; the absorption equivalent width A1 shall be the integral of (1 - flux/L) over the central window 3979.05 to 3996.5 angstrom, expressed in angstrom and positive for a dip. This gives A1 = -1.4 angstrom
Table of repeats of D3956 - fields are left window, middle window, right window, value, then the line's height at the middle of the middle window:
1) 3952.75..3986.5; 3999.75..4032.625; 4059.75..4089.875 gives -3.4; 13.2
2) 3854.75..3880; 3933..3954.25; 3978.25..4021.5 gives 2.4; 14.1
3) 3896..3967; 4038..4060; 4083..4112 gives -3.0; 13.1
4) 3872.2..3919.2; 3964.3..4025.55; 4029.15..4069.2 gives 3.4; 14.3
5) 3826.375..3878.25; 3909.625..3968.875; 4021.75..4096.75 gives 3.3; 13.6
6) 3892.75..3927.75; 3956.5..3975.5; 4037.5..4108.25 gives 3.4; 13.6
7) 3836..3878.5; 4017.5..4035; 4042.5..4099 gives -1.1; 14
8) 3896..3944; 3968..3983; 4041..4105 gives 1.8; 13.4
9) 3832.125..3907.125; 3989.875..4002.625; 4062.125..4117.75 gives -1.4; 13.2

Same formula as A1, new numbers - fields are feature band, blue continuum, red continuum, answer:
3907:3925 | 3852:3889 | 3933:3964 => -1.6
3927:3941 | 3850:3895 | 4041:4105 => 1.4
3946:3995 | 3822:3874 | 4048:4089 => 3.3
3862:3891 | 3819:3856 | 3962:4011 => -2.2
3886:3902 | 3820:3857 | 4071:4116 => 0.6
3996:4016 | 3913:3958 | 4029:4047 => 0.6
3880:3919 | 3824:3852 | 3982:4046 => 1.0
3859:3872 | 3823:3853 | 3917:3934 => -1.9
